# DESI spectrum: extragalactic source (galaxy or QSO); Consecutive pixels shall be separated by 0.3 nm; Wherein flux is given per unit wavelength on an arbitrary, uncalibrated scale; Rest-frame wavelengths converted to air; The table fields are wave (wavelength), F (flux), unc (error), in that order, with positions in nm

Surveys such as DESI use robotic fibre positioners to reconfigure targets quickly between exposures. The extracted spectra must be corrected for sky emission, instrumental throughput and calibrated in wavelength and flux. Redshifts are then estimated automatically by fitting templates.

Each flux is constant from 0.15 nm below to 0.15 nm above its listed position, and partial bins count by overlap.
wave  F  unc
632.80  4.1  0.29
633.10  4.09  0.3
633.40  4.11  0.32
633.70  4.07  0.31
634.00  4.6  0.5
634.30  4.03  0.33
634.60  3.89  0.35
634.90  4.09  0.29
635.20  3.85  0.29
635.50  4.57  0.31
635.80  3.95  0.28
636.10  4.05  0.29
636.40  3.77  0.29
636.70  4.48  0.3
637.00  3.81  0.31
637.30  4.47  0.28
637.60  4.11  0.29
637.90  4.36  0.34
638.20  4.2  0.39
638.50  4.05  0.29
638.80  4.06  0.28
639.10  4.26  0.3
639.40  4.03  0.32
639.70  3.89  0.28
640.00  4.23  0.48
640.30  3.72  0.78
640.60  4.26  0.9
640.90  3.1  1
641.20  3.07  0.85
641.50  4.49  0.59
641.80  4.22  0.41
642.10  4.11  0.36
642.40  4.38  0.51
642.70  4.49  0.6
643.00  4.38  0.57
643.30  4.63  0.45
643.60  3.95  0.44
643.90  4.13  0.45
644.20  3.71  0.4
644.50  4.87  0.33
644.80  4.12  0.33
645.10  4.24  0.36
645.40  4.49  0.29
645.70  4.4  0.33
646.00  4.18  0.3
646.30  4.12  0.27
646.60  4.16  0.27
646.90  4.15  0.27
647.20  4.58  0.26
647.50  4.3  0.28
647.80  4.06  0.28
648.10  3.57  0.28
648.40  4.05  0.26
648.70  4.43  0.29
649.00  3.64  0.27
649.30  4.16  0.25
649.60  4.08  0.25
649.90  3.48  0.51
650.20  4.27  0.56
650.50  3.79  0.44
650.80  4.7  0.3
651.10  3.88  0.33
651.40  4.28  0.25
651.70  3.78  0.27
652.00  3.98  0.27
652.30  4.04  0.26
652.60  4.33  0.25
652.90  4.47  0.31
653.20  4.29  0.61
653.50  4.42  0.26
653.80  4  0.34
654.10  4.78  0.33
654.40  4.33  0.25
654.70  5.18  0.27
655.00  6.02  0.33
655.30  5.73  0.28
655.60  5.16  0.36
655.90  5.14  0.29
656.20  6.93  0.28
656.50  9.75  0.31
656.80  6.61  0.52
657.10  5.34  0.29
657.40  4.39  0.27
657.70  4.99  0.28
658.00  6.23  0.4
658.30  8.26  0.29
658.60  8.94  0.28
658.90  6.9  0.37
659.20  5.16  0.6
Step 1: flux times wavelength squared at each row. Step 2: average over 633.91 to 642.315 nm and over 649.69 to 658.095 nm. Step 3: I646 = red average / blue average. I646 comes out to 1.28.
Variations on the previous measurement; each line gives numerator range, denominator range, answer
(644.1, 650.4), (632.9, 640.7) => 1.04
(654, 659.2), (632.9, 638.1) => 1.59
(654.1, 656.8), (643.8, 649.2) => 1.48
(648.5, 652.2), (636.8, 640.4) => 1.02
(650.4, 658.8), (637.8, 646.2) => 1.33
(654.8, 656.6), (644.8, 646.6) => 1.53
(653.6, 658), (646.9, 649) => 1.39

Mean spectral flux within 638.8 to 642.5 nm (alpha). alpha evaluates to 3.98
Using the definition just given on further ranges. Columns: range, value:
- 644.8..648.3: 4.2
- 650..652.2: 4.08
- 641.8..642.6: 4.26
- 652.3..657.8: 5.29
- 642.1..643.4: 4.42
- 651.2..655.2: 4.46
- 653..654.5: 4.37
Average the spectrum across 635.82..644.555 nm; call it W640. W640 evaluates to 4.1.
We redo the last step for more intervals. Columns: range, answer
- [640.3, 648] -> 4.17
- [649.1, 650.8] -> 4.01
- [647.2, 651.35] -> 4.06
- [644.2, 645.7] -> 4.35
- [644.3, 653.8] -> 4.17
